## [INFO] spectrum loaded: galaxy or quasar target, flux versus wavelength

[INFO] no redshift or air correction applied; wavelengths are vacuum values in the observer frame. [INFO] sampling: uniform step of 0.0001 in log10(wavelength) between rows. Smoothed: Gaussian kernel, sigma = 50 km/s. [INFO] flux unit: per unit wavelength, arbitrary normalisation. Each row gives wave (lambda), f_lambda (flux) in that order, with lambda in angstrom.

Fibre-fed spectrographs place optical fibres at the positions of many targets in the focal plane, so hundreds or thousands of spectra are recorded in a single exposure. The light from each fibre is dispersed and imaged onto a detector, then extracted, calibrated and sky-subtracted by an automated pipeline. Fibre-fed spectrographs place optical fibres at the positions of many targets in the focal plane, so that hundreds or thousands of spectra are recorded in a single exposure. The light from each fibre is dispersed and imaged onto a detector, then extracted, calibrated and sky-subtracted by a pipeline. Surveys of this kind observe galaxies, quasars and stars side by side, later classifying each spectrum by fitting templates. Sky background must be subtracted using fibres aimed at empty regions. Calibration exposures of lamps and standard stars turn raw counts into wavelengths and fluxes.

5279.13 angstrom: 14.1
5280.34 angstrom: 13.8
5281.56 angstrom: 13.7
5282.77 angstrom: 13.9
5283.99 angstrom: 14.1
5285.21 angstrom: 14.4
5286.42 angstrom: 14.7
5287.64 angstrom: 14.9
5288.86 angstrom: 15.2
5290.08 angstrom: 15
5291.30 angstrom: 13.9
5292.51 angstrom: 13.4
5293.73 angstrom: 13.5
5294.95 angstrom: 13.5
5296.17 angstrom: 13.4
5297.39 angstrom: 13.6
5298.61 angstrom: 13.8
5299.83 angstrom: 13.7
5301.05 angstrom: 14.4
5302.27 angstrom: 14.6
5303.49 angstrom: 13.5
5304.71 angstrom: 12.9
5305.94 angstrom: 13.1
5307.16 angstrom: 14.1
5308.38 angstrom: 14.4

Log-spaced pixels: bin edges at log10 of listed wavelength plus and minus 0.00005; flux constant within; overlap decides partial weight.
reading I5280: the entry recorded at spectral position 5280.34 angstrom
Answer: 13.8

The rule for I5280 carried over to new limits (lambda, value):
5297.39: 13.6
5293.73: 13.5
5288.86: 15.2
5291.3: 13.9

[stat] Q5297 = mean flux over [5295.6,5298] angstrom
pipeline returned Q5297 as 13.5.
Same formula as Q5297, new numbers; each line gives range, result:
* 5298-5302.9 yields 14.1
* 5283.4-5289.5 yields 14.7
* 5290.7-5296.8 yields 13.6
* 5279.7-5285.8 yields 14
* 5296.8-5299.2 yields 13.7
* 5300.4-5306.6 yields 13.7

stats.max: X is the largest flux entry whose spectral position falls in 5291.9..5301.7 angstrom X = 14.4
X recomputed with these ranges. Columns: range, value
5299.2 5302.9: 14.6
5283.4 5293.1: 15.2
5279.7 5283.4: 13.9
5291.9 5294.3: 13.5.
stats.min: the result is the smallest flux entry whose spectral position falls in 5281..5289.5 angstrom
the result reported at 13.7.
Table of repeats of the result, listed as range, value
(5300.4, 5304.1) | 13.5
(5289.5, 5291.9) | 13.9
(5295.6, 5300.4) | 13.4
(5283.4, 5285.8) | 14.1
